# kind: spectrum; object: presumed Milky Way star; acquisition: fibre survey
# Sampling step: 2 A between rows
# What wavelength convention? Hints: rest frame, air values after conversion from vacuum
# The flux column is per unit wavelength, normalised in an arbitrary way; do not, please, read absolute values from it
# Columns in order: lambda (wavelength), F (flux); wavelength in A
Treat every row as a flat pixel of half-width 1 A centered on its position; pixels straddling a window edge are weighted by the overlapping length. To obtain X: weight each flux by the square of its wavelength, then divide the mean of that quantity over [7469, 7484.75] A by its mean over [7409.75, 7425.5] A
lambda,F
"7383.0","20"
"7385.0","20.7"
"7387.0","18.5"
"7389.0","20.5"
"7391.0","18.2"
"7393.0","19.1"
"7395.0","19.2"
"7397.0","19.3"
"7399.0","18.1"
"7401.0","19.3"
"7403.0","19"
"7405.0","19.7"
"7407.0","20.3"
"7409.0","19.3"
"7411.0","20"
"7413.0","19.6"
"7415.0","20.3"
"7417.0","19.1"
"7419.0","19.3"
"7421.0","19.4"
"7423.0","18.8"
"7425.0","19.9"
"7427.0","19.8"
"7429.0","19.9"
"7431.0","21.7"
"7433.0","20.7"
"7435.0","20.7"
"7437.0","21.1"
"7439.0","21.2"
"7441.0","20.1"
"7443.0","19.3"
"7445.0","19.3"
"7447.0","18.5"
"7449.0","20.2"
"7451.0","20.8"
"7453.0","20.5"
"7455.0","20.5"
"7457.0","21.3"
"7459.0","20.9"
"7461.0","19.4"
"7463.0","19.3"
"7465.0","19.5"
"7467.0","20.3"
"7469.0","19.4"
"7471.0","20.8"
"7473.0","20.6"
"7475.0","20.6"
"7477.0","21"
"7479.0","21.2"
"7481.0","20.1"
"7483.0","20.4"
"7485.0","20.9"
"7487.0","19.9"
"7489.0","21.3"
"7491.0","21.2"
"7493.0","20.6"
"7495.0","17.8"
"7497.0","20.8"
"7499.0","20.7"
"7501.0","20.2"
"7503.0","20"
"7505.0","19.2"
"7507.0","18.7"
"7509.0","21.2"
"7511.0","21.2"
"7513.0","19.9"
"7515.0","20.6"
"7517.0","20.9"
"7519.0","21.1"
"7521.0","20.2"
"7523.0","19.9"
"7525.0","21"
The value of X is 1.07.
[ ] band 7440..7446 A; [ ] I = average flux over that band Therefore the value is 19.6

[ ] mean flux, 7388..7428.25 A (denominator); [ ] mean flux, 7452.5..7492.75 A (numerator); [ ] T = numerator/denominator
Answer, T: 1.1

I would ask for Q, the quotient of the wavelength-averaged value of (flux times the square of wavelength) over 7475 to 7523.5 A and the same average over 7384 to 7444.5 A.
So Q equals 1.1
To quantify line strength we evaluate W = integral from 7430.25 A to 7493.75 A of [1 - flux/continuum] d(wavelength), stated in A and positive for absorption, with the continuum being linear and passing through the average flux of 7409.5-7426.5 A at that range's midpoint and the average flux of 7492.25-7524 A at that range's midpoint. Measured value -1.8 A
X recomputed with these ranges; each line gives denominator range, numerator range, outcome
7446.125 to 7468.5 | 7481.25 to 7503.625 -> 1.02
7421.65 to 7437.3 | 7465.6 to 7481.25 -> 1.02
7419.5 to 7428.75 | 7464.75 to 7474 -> 1.05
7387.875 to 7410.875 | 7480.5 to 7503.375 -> 1.08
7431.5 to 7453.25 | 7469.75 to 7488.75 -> 1.03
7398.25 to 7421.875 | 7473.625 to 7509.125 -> 1.07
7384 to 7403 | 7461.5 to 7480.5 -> 1.08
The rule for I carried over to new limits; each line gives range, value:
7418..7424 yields 19.2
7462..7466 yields 19.4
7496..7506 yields 20.2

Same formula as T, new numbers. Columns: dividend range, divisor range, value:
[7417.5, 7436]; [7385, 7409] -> 1.04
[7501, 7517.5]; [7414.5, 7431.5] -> 1.02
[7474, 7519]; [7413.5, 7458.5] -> 1.01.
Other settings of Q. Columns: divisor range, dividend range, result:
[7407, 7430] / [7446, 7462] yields 1.04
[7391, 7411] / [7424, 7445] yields 1.07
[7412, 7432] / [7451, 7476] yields 1.04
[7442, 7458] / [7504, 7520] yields 1.03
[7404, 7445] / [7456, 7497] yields 1.03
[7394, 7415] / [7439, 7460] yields 1.05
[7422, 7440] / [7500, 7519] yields 1.01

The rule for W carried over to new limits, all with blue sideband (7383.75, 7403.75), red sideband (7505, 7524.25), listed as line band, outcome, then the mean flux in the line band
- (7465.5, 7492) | -0.7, 20.6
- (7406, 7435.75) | -0.7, 19.9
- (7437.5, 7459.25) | -0.6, 20.2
